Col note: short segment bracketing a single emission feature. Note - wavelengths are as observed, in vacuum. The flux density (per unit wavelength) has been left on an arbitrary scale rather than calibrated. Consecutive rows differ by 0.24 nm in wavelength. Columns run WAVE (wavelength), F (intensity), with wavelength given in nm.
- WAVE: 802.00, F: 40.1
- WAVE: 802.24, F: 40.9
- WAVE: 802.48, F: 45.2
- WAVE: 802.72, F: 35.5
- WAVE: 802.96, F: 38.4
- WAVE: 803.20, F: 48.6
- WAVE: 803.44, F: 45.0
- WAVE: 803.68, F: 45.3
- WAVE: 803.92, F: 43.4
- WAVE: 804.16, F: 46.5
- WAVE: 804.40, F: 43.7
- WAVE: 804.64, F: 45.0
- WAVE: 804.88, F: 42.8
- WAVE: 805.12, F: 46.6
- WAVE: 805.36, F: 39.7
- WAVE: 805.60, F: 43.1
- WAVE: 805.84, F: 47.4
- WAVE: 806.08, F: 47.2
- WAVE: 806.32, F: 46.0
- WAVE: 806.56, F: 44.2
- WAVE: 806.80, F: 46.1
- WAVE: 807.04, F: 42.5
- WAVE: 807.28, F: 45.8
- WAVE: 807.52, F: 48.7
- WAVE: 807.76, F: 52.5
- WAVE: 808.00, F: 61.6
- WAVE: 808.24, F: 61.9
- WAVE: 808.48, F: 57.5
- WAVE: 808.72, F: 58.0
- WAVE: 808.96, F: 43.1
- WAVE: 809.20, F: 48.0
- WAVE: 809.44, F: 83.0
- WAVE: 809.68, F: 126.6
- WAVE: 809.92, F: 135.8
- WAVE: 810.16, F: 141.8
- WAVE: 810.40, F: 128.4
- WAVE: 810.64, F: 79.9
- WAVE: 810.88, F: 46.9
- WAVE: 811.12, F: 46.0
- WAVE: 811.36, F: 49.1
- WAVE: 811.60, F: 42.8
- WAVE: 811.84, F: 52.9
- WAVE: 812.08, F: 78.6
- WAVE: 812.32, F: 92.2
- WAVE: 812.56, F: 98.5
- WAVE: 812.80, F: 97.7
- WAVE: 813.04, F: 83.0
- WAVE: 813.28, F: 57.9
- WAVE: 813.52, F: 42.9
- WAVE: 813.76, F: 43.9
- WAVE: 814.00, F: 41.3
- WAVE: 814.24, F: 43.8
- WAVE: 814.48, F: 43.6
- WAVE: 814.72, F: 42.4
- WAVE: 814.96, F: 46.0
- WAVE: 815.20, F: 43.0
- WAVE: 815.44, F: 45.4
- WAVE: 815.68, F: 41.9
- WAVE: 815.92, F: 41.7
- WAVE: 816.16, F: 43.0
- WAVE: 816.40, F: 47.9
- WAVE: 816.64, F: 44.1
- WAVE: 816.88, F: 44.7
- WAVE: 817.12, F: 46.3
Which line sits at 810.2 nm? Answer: H-alpha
